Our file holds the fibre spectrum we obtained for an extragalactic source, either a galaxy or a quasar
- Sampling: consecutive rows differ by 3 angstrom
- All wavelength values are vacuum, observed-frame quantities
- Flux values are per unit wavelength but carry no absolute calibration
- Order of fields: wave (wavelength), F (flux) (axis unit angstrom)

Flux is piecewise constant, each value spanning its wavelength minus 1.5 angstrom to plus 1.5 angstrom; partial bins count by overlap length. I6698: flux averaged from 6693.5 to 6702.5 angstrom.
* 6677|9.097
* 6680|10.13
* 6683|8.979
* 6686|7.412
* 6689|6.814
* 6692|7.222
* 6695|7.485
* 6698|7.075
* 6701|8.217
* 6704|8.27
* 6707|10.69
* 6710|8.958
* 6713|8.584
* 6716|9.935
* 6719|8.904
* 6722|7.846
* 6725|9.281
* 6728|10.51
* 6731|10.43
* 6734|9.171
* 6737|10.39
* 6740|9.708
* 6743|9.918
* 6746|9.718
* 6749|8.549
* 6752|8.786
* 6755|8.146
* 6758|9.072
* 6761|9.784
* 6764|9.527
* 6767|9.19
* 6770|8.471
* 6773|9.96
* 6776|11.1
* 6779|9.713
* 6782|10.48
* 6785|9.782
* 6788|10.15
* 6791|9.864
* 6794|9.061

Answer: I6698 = 7.59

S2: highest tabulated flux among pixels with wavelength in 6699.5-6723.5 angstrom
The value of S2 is 10.69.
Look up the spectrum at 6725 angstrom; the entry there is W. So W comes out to 9.281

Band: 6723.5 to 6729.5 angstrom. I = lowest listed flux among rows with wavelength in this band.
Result 9.281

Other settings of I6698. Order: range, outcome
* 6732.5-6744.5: 9.8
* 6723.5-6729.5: 9.9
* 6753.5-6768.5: 9.14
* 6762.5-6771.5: 9.06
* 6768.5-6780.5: 9.81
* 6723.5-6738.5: 9.96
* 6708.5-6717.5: 9.16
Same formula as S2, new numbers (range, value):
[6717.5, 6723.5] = 8.904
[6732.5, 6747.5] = 10.39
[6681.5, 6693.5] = 8.979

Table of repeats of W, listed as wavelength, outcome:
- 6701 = 8.217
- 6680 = 10.13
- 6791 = 9.864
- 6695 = 7.485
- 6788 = 10.15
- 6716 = 9.935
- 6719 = 8.904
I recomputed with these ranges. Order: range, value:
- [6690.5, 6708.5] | 7.075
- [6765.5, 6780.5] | 8.471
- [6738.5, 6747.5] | 9.708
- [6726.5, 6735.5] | 9.171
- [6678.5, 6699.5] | 6.814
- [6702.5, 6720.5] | 8.27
